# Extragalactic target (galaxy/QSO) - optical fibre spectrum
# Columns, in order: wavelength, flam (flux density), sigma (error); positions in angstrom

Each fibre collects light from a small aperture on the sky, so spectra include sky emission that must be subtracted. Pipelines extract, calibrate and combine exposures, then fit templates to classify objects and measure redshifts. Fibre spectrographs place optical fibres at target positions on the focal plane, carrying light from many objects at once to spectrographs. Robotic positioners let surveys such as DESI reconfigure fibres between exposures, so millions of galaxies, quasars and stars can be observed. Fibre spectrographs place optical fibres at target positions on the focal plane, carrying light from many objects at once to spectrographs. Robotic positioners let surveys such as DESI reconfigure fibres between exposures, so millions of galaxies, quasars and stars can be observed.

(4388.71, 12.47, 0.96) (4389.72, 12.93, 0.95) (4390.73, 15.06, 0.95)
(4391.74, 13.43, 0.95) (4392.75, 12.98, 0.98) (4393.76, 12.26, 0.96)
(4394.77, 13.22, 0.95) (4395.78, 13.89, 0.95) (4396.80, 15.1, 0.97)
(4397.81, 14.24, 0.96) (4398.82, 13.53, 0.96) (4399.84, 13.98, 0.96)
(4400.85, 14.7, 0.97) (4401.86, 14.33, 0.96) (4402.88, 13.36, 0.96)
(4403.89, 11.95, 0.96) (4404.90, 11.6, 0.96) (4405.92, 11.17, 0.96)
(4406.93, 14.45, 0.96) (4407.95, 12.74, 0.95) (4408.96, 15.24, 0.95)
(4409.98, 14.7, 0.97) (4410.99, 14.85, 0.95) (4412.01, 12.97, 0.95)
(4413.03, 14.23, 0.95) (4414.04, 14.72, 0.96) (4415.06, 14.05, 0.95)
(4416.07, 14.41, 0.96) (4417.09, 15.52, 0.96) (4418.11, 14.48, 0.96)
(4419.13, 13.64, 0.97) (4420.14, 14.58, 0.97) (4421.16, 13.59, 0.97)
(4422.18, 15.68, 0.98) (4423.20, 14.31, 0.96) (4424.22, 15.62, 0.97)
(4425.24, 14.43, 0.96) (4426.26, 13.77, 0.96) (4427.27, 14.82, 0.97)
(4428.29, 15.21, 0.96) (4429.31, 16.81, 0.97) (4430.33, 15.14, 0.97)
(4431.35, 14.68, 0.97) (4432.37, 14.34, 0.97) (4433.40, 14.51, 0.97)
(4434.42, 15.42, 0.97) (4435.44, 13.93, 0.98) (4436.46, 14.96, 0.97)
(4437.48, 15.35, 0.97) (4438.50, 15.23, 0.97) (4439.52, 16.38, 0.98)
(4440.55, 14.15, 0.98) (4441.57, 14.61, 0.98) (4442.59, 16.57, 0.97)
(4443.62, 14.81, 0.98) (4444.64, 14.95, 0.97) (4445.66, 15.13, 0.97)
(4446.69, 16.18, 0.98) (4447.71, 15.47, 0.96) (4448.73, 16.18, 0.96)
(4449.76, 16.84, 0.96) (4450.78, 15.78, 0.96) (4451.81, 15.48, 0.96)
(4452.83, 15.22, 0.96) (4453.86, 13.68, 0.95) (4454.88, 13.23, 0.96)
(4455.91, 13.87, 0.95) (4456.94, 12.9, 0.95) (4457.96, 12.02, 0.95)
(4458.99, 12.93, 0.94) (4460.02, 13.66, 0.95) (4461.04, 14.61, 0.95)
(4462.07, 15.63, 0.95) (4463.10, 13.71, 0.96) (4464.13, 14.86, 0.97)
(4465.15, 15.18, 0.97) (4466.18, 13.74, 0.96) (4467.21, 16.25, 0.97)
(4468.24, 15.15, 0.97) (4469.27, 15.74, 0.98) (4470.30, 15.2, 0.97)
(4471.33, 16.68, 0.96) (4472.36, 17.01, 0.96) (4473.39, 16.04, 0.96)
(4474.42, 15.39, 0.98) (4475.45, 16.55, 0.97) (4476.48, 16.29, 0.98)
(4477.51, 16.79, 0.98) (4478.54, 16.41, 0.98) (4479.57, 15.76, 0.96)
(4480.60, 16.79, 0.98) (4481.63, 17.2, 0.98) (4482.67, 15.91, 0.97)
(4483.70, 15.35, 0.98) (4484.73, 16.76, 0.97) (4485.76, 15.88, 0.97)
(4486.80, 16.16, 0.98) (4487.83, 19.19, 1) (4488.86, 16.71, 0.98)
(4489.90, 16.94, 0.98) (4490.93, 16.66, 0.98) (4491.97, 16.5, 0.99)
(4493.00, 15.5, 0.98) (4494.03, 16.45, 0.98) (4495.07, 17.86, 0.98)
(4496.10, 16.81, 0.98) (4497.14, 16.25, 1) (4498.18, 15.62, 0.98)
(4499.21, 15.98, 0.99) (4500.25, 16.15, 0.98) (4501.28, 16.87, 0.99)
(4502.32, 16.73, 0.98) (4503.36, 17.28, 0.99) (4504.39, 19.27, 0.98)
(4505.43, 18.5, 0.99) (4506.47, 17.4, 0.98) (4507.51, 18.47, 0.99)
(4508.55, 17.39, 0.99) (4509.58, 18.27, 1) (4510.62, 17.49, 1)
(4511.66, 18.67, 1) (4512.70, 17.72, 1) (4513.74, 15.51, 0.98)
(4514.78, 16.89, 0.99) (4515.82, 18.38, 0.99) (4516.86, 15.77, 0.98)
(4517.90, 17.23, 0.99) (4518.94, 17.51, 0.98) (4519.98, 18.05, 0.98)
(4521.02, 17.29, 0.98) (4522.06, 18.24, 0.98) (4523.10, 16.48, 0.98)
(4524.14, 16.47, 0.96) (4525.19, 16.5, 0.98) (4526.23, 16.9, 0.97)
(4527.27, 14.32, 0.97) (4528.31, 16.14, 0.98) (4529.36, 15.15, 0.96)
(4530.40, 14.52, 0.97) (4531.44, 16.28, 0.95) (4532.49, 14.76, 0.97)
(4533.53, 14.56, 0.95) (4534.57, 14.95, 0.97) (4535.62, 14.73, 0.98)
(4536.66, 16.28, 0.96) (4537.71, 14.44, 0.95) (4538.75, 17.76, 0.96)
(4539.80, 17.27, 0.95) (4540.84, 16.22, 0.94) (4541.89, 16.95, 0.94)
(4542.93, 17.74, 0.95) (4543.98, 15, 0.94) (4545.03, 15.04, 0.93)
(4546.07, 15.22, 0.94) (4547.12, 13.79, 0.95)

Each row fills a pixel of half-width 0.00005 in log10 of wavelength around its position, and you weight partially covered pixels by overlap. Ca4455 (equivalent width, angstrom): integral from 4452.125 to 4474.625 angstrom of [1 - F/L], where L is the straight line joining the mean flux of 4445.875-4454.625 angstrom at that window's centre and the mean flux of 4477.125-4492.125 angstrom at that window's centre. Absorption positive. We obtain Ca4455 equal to 1.8 angstrom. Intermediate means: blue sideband 15.5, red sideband 16.6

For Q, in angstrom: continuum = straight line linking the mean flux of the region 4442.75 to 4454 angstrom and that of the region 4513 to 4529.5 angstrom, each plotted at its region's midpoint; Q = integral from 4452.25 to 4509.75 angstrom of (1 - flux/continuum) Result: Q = 0.3 angstrom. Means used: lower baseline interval 15.5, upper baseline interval 16.7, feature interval 16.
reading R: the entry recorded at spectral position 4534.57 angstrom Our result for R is 14.95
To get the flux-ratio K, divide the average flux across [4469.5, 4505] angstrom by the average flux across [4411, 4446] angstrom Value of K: 1.1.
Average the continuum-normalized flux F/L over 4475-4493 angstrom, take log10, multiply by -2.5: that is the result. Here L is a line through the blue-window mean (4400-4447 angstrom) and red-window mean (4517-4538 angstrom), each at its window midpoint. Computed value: -0.08 mag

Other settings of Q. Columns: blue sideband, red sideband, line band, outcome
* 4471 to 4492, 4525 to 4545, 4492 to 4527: -2.1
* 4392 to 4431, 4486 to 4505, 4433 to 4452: -0.3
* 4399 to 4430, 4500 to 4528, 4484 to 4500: 0.0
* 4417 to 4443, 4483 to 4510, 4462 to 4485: 0.6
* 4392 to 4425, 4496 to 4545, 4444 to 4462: 0.5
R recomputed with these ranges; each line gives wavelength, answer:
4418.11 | 14.48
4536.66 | 16.28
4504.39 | 19.27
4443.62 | 14.81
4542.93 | 17.74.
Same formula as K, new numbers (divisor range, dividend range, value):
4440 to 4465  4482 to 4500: 1.12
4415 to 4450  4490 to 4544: 1.11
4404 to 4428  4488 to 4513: 1.21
